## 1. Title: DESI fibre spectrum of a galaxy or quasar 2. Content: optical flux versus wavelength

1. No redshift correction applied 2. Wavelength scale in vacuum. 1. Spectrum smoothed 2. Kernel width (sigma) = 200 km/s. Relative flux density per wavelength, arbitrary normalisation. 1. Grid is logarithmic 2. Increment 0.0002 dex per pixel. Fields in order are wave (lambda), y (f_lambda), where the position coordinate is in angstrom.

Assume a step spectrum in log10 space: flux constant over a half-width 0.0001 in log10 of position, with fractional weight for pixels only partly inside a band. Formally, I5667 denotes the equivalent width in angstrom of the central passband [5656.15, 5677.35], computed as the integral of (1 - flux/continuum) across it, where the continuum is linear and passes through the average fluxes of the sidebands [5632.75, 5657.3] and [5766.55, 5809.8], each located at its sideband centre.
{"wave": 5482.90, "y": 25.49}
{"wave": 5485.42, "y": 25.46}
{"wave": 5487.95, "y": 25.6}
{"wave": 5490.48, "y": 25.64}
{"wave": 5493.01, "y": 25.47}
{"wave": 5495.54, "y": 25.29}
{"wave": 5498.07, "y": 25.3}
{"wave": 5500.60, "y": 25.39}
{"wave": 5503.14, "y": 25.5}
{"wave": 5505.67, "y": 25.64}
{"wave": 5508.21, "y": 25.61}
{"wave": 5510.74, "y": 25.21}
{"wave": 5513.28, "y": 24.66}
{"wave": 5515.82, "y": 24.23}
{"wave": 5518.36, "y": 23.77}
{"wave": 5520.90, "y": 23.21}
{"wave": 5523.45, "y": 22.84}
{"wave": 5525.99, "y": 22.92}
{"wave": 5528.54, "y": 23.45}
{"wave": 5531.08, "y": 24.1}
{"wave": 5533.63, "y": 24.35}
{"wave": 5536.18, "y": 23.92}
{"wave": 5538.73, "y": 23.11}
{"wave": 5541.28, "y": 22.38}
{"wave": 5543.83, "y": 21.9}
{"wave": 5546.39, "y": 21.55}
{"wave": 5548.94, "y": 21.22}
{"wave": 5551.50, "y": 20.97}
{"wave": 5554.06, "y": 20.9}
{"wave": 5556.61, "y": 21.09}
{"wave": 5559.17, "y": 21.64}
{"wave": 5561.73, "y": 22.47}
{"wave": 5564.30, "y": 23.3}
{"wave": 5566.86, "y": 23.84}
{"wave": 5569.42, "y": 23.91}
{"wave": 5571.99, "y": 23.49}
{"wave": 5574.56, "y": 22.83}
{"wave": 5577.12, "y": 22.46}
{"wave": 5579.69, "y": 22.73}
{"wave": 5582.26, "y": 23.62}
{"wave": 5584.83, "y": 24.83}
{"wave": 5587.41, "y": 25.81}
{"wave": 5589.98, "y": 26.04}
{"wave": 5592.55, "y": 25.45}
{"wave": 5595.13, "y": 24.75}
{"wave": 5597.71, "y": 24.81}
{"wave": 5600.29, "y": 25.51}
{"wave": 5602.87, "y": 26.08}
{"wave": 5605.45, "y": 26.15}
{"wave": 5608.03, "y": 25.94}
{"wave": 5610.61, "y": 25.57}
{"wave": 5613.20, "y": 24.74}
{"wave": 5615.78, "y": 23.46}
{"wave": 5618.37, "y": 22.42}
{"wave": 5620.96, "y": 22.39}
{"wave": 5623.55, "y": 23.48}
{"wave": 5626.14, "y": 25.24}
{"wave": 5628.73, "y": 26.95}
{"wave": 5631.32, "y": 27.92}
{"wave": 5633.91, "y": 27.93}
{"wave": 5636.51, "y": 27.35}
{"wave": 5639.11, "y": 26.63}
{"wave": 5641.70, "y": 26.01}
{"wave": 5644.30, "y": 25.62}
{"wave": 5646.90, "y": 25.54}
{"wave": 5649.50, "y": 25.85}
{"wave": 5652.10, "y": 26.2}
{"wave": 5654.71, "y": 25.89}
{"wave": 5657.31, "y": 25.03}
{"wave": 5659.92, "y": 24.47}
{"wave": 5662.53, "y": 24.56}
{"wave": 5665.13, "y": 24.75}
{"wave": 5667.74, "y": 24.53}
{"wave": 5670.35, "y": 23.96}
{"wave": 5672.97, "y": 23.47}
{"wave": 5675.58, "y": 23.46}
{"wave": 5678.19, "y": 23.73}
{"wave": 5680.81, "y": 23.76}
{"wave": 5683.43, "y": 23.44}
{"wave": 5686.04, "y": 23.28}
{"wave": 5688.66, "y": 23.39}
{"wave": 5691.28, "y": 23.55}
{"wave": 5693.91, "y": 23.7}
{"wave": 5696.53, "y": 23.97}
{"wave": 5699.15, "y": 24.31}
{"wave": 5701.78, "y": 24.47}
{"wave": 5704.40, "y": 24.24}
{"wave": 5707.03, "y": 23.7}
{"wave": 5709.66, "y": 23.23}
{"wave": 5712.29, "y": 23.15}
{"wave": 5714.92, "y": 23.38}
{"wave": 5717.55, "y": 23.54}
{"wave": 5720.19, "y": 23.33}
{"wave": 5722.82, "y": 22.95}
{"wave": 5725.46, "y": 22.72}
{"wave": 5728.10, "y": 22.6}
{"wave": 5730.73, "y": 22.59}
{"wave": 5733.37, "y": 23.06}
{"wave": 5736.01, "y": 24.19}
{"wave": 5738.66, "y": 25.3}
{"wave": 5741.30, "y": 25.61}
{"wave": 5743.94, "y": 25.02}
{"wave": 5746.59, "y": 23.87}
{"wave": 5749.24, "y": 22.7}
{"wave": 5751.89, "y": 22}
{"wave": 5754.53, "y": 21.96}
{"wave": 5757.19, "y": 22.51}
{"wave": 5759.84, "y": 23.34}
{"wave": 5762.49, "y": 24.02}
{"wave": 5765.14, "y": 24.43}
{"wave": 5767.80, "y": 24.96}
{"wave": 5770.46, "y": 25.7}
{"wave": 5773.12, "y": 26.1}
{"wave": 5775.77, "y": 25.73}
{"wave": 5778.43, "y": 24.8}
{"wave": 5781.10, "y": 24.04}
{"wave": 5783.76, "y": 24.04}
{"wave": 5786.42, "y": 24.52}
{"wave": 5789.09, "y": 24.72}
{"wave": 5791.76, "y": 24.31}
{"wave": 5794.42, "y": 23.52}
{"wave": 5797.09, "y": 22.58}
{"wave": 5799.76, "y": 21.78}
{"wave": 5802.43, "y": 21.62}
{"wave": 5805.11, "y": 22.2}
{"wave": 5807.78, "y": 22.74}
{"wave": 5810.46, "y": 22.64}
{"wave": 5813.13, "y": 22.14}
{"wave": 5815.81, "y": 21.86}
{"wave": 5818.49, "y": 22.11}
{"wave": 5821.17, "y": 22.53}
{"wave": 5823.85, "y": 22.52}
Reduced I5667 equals 1.3 angstrom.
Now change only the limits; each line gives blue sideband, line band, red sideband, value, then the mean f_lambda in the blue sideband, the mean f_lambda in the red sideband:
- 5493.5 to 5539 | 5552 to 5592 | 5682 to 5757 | 1.5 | 24.4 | 23.5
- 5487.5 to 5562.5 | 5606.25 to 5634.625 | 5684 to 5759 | -1.8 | 23.6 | 23.5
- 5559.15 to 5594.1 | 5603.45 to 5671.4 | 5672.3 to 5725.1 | -4.7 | 23.8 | 23.6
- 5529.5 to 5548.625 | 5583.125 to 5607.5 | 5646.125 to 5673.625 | -1.6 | 23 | 24.9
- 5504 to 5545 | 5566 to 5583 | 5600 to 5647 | 1.0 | 23.9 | 25.5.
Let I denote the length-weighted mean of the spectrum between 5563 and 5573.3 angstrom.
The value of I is 23.6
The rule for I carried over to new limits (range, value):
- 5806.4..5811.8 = 22.7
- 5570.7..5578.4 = 22.9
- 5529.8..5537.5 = 24.1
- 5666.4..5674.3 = 24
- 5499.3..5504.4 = 25.4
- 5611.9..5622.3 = 23.2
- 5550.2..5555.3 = 20.9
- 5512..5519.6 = 24.2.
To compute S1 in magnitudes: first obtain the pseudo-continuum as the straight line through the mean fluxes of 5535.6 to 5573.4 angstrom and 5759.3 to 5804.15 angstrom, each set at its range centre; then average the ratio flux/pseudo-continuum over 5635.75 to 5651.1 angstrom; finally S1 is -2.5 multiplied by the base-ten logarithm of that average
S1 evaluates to -0.14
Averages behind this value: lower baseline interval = 22.4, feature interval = 26.1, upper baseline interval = 24.1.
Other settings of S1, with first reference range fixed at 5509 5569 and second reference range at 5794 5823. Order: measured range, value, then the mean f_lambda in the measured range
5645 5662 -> -0.13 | 25.4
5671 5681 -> -0.05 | 23.6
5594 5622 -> -0.09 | 24.7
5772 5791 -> -0.11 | 24.8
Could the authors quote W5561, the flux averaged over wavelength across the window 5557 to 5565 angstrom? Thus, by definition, 22.2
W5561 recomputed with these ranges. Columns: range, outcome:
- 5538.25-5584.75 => 22.5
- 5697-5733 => 23.4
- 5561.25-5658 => 25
